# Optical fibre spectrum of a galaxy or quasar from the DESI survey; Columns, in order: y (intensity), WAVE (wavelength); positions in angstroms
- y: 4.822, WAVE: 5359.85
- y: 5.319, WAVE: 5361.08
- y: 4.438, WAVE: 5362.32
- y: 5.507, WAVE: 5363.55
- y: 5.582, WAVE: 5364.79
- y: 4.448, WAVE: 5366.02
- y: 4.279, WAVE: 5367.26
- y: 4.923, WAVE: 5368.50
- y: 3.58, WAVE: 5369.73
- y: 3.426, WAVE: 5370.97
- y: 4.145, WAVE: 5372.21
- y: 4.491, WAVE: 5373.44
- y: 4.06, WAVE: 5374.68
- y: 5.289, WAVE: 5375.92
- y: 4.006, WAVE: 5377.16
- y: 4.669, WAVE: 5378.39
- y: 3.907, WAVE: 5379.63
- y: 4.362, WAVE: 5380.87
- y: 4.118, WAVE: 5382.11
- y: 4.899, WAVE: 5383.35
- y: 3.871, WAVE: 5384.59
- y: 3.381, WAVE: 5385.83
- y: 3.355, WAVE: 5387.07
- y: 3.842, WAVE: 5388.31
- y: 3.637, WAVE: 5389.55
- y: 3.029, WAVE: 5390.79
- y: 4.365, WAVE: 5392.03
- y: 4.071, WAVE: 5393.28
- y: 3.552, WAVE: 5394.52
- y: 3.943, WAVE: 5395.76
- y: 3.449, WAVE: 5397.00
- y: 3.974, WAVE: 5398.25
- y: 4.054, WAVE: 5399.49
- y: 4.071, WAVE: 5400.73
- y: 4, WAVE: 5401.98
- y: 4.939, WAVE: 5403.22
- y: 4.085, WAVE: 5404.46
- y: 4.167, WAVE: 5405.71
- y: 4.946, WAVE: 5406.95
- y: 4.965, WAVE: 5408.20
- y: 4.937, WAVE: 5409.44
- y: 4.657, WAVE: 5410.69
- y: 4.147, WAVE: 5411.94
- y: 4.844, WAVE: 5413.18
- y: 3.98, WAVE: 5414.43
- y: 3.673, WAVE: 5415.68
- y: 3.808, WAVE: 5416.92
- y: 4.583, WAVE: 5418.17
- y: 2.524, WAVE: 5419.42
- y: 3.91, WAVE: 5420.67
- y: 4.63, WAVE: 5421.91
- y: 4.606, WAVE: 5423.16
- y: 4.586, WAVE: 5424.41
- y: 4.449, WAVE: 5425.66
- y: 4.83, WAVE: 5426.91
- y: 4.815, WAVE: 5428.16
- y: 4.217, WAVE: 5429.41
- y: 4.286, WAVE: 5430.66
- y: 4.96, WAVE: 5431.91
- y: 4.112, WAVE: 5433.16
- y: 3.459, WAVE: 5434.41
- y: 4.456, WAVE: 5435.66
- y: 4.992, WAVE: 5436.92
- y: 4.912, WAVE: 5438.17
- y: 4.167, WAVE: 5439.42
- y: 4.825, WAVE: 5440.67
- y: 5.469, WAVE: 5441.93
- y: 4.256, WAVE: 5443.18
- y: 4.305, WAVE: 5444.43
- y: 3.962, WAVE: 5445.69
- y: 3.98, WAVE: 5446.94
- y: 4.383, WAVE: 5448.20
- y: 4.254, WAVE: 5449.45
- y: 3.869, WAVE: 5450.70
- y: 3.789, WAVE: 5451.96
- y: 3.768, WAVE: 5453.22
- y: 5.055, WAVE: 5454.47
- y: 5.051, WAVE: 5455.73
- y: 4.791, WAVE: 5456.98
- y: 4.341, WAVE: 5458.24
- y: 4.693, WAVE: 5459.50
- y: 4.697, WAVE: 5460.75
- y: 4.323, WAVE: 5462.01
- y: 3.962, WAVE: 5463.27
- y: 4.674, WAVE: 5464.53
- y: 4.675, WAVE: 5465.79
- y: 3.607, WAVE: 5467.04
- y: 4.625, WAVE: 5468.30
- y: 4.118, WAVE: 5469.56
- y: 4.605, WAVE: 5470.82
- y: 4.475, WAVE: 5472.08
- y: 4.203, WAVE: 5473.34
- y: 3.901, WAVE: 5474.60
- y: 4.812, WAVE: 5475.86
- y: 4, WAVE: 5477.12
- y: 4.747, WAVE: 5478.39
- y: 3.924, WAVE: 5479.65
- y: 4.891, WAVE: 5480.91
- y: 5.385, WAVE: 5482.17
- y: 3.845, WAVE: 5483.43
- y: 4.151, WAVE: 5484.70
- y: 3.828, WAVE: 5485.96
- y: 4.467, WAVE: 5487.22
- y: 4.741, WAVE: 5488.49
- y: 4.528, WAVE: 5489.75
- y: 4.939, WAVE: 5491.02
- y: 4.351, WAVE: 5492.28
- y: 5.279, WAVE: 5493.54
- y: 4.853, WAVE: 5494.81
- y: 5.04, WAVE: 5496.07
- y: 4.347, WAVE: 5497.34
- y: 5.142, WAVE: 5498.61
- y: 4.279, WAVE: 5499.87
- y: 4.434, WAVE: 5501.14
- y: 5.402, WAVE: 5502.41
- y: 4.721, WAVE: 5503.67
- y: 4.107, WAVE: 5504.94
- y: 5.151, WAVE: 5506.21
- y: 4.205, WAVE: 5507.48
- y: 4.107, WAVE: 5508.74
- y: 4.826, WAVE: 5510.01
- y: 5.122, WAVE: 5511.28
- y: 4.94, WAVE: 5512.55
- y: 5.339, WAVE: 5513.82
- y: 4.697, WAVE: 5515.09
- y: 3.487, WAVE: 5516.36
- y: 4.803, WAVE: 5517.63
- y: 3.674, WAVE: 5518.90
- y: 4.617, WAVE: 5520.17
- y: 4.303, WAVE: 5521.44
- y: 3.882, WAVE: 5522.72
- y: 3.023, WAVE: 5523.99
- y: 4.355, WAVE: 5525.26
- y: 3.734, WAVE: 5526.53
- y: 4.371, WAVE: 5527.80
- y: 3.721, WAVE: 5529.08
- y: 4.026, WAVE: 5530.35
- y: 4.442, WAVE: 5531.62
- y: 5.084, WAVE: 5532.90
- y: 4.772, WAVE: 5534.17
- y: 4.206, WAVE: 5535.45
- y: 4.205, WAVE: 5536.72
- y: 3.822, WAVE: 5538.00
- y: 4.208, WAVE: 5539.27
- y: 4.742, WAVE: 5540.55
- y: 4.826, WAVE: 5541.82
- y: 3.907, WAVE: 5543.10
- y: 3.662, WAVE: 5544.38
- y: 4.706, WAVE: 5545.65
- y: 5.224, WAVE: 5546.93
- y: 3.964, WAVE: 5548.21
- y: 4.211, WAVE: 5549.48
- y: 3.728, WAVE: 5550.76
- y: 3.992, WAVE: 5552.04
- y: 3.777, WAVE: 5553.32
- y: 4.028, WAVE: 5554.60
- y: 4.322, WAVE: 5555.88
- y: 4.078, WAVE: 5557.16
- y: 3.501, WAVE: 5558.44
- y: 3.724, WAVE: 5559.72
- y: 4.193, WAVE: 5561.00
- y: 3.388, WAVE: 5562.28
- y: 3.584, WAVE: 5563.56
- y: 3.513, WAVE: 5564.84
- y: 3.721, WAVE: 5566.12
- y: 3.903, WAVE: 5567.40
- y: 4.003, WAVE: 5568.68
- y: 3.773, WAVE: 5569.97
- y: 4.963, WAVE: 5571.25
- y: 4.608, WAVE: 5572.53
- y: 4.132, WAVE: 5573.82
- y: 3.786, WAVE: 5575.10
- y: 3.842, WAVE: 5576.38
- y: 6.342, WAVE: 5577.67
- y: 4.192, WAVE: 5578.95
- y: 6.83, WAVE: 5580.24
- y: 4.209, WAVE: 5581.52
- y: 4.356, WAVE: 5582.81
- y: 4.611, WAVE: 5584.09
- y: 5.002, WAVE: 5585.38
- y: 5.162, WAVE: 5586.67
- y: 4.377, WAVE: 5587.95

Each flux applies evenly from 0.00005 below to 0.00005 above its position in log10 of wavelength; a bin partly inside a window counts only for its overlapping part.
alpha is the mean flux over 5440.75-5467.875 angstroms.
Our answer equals 4.39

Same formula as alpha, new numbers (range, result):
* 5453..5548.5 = 4.45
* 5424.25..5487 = 4.41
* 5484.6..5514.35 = 4.69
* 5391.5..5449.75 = 4.31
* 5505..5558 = 4.29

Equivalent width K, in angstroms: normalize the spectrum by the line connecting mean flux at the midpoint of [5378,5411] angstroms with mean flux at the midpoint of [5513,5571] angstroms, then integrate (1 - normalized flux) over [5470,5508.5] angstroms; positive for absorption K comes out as -4.0 angstroms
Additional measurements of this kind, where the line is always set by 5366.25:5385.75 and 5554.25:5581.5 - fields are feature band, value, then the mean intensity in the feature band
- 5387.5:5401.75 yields 1.43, 3.81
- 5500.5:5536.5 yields -1.60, 4.41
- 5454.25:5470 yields -0.99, 4.5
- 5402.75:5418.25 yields -0.70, 4.43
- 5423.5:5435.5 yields -0.51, 4.42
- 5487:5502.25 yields -1.81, 4.73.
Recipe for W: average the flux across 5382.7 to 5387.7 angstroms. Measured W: 3.88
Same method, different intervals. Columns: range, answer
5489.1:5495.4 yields 4.79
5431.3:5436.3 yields 4.24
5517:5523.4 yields 4.24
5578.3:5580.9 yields 5.51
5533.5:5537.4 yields 4.39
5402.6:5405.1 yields 4.51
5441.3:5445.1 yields 4.67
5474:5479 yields 4.36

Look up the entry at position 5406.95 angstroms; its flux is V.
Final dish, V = 4.946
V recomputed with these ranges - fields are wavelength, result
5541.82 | 4.826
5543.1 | 3.907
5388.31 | 3.842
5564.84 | 3.513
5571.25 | 4.963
